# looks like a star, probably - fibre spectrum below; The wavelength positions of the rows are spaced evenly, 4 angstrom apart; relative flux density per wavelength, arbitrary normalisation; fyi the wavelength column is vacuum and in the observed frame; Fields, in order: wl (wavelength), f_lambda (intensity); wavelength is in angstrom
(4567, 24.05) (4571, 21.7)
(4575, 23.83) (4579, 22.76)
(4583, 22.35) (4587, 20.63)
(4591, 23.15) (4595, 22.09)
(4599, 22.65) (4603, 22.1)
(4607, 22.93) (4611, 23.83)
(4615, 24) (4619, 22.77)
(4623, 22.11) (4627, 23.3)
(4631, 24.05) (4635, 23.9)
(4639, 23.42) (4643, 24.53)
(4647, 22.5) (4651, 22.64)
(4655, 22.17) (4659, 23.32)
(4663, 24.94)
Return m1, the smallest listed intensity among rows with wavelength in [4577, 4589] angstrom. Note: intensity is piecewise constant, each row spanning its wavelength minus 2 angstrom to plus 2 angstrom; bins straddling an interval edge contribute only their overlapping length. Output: 20.63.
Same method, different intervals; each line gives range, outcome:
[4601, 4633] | 22.1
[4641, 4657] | 22.17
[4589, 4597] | 22.09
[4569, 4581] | 21.7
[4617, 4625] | 22.11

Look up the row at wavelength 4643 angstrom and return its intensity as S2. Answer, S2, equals 24.53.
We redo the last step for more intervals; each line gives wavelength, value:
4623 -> 22.11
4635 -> 23.9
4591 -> 23.15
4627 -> 23.3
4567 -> 24.05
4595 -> 22.09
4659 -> 23.32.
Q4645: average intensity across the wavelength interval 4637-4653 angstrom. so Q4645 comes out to 23.3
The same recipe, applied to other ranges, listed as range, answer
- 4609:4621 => 23.5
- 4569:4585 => 22.7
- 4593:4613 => 22.7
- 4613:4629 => 23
